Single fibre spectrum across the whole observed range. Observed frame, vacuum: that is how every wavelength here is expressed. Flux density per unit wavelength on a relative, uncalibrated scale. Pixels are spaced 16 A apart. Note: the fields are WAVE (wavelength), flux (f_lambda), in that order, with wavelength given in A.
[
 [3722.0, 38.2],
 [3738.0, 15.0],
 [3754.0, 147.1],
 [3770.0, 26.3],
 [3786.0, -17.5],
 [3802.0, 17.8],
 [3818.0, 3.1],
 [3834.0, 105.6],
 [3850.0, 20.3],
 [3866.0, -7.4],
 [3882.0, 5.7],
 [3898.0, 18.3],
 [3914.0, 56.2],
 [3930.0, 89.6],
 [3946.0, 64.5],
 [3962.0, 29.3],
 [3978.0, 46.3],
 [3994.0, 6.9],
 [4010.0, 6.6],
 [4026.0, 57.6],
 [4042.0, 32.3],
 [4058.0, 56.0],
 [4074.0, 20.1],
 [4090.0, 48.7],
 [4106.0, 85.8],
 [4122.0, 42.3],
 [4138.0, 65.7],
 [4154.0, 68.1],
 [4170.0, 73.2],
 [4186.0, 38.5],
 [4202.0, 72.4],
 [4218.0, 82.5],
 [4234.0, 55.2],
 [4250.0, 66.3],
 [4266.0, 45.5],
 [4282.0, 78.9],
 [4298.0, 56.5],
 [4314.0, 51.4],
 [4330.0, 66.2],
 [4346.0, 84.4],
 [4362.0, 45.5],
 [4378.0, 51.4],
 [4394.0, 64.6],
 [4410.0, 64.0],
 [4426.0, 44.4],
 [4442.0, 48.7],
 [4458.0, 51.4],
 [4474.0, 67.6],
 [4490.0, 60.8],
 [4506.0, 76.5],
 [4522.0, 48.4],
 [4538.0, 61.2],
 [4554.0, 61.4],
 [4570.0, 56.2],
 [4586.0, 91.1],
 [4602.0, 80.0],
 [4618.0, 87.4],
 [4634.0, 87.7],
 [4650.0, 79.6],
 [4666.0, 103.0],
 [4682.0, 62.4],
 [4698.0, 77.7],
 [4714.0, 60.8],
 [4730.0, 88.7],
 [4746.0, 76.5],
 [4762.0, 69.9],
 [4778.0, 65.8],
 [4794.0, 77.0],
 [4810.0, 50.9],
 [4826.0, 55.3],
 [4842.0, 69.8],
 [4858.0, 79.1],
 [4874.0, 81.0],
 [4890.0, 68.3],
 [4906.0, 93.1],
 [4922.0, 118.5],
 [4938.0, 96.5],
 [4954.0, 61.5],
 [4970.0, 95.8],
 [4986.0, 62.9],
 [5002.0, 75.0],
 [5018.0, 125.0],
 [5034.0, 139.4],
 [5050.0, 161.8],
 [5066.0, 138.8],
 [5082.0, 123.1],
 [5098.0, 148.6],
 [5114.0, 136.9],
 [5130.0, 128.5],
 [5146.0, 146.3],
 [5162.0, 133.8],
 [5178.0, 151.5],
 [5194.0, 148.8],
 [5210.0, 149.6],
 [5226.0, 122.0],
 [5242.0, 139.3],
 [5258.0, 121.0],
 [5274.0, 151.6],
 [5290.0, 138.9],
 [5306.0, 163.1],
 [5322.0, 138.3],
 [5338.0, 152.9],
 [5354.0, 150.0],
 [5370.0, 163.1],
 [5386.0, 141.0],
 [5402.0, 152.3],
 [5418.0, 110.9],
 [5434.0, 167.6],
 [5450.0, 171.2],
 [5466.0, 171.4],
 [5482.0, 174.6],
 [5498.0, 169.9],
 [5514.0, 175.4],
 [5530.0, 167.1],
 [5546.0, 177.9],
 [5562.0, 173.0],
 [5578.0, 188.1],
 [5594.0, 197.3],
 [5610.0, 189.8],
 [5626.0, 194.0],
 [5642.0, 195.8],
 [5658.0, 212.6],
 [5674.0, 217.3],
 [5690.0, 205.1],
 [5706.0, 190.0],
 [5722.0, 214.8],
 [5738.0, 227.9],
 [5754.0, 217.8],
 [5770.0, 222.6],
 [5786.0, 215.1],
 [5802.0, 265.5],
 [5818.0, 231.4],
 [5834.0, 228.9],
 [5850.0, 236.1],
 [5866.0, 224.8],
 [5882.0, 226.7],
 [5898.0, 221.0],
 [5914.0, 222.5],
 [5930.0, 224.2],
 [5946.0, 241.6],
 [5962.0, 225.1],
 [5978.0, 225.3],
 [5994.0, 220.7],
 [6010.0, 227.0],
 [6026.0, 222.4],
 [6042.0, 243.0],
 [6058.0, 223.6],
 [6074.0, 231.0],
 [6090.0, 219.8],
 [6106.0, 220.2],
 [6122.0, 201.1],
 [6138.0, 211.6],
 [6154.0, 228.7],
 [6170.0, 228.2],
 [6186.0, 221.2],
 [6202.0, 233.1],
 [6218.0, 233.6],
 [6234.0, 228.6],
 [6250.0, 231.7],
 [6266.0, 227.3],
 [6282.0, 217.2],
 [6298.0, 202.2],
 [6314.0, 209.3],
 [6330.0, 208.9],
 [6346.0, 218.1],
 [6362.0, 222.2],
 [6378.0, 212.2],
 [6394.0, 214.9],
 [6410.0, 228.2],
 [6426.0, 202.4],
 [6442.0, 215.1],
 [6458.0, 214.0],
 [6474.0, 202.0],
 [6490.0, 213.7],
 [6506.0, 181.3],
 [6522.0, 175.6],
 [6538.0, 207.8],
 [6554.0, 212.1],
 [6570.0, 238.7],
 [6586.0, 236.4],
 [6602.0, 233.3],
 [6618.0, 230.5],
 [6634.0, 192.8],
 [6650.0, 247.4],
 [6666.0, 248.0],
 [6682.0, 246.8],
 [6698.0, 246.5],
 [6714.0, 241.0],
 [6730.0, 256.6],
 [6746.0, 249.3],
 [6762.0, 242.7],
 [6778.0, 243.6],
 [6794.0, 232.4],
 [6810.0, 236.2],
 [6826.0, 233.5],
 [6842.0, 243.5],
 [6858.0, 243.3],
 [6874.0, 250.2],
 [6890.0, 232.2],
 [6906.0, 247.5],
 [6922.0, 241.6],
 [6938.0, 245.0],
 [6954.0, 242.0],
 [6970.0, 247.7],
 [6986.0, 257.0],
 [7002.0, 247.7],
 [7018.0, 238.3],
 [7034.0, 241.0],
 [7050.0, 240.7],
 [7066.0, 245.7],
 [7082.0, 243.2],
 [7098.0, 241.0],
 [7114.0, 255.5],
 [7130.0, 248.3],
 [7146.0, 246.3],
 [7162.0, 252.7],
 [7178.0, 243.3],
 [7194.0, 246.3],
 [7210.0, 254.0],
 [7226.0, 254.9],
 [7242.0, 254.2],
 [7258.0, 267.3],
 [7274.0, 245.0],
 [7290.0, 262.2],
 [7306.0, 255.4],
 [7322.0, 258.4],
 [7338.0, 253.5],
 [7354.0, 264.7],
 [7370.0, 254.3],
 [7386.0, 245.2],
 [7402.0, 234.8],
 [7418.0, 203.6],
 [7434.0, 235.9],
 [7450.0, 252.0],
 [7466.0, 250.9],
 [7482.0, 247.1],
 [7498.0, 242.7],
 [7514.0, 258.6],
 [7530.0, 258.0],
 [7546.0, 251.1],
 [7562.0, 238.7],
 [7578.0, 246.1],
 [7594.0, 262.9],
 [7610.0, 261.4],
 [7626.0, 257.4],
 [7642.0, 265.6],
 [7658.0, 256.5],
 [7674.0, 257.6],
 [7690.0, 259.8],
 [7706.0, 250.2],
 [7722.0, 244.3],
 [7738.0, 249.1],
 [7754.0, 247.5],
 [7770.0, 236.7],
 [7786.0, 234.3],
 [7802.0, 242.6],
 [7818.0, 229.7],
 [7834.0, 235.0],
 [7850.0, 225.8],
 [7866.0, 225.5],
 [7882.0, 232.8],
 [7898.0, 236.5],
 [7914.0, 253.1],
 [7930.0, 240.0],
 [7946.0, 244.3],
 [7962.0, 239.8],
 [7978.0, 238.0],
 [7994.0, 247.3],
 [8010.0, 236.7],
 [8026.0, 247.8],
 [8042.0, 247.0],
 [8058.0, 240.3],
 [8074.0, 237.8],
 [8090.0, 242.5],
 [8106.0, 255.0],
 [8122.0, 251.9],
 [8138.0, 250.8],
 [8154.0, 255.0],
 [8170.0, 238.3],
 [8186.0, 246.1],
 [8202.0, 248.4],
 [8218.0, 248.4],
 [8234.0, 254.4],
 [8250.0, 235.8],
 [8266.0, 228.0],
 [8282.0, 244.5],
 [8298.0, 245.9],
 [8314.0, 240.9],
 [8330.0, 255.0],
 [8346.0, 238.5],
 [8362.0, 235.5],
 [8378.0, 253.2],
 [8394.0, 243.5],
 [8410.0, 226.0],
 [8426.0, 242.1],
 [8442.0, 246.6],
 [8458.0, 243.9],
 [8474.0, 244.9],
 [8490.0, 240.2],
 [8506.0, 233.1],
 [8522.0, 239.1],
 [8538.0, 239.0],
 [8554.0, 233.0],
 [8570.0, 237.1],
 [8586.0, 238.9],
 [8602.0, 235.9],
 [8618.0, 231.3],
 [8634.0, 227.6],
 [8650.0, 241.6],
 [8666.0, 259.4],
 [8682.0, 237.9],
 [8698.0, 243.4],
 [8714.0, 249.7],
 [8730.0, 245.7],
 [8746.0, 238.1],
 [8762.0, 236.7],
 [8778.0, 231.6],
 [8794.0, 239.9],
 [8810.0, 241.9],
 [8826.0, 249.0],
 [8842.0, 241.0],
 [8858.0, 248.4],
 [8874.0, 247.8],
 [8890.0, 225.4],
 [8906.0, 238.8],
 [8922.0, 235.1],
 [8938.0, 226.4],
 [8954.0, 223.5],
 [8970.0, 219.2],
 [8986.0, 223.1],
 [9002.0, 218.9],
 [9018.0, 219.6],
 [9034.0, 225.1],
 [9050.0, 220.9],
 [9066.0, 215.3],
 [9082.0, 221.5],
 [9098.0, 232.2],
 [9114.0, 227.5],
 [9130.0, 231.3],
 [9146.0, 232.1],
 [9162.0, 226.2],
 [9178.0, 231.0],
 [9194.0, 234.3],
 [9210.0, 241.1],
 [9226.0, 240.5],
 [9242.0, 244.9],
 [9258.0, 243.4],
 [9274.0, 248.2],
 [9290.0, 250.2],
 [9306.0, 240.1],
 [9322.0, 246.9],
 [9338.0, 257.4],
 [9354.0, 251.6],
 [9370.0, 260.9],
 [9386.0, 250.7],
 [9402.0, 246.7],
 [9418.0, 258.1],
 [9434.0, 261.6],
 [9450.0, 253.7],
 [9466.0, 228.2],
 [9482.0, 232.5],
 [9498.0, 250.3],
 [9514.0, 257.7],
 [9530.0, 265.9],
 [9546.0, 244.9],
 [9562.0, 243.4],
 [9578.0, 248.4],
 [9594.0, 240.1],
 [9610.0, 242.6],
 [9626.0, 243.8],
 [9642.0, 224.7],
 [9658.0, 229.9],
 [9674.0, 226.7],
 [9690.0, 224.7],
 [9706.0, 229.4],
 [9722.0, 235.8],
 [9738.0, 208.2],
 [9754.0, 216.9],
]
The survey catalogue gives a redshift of 0.258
